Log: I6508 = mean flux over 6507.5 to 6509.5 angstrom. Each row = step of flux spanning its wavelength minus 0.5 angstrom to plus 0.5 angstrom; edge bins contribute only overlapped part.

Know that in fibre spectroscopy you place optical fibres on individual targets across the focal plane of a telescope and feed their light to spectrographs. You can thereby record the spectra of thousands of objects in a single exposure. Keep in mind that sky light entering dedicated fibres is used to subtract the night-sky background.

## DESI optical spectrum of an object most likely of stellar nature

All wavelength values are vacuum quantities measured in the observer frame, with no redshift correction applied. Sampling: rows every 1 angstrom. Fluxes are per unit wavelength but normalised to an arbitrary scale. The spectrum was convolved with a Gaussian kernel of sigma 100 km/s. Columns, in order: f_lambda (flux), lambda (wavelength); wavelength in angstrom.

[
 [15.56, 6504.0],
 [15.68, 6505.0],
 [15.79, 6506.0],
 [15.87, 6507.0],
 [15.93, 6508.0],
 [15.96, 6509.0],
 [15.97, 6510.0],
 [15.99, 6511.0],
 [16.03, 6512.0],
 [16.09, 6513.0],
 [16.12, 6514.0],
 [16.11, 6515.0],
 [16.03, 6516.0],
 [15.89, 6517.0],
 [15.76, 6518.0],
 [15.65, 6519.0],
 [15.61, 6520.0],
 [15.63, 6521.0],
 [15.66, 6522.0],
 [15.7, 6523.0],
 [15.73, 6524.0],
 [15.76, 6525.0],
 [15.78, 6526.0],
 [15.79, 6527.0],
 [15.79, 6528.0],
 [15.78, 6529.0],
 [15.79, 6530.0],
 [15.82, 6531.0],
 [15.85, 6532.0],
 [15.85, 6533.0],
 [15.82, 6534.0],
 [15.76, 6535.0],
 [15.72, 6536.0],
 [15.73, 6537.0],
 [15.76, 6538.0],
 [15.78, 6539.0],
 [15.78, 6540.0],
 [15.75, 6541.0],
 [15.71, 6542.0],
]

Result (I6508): 15.9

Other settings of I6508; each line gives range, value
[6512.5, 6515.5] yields 16.1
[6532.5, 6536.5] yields 15.8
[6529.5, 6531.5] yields 15.8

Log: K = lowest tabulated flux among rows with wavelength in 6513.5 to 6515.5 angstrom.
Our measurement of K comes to 16.11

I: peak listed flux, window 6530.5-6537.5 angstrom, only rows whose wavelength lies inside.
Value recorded 15.85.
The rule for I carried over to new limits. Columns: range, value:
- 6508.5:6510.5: 15.97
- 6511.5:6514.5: 16.12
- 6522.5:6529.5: 15.79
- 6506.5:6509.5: 15.96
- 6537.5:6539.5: 15.78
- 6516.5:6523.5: 15.89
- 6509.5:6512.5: 16.03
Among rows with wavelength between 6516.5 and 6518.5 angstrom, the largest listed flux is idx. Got 15.89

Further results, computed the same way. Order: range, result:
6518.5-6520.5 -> 15.65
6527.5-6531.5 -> 15.82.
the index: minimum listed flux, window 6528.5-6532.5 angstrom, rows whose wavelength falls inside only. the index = 15.78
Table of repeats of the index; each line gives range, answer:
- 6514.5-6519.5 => 15.65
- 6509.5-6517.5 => 15.89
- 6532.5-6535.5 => 15.76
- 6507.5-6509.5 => 15.93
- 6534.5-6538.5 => 15.72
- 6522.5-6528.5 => 15.7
